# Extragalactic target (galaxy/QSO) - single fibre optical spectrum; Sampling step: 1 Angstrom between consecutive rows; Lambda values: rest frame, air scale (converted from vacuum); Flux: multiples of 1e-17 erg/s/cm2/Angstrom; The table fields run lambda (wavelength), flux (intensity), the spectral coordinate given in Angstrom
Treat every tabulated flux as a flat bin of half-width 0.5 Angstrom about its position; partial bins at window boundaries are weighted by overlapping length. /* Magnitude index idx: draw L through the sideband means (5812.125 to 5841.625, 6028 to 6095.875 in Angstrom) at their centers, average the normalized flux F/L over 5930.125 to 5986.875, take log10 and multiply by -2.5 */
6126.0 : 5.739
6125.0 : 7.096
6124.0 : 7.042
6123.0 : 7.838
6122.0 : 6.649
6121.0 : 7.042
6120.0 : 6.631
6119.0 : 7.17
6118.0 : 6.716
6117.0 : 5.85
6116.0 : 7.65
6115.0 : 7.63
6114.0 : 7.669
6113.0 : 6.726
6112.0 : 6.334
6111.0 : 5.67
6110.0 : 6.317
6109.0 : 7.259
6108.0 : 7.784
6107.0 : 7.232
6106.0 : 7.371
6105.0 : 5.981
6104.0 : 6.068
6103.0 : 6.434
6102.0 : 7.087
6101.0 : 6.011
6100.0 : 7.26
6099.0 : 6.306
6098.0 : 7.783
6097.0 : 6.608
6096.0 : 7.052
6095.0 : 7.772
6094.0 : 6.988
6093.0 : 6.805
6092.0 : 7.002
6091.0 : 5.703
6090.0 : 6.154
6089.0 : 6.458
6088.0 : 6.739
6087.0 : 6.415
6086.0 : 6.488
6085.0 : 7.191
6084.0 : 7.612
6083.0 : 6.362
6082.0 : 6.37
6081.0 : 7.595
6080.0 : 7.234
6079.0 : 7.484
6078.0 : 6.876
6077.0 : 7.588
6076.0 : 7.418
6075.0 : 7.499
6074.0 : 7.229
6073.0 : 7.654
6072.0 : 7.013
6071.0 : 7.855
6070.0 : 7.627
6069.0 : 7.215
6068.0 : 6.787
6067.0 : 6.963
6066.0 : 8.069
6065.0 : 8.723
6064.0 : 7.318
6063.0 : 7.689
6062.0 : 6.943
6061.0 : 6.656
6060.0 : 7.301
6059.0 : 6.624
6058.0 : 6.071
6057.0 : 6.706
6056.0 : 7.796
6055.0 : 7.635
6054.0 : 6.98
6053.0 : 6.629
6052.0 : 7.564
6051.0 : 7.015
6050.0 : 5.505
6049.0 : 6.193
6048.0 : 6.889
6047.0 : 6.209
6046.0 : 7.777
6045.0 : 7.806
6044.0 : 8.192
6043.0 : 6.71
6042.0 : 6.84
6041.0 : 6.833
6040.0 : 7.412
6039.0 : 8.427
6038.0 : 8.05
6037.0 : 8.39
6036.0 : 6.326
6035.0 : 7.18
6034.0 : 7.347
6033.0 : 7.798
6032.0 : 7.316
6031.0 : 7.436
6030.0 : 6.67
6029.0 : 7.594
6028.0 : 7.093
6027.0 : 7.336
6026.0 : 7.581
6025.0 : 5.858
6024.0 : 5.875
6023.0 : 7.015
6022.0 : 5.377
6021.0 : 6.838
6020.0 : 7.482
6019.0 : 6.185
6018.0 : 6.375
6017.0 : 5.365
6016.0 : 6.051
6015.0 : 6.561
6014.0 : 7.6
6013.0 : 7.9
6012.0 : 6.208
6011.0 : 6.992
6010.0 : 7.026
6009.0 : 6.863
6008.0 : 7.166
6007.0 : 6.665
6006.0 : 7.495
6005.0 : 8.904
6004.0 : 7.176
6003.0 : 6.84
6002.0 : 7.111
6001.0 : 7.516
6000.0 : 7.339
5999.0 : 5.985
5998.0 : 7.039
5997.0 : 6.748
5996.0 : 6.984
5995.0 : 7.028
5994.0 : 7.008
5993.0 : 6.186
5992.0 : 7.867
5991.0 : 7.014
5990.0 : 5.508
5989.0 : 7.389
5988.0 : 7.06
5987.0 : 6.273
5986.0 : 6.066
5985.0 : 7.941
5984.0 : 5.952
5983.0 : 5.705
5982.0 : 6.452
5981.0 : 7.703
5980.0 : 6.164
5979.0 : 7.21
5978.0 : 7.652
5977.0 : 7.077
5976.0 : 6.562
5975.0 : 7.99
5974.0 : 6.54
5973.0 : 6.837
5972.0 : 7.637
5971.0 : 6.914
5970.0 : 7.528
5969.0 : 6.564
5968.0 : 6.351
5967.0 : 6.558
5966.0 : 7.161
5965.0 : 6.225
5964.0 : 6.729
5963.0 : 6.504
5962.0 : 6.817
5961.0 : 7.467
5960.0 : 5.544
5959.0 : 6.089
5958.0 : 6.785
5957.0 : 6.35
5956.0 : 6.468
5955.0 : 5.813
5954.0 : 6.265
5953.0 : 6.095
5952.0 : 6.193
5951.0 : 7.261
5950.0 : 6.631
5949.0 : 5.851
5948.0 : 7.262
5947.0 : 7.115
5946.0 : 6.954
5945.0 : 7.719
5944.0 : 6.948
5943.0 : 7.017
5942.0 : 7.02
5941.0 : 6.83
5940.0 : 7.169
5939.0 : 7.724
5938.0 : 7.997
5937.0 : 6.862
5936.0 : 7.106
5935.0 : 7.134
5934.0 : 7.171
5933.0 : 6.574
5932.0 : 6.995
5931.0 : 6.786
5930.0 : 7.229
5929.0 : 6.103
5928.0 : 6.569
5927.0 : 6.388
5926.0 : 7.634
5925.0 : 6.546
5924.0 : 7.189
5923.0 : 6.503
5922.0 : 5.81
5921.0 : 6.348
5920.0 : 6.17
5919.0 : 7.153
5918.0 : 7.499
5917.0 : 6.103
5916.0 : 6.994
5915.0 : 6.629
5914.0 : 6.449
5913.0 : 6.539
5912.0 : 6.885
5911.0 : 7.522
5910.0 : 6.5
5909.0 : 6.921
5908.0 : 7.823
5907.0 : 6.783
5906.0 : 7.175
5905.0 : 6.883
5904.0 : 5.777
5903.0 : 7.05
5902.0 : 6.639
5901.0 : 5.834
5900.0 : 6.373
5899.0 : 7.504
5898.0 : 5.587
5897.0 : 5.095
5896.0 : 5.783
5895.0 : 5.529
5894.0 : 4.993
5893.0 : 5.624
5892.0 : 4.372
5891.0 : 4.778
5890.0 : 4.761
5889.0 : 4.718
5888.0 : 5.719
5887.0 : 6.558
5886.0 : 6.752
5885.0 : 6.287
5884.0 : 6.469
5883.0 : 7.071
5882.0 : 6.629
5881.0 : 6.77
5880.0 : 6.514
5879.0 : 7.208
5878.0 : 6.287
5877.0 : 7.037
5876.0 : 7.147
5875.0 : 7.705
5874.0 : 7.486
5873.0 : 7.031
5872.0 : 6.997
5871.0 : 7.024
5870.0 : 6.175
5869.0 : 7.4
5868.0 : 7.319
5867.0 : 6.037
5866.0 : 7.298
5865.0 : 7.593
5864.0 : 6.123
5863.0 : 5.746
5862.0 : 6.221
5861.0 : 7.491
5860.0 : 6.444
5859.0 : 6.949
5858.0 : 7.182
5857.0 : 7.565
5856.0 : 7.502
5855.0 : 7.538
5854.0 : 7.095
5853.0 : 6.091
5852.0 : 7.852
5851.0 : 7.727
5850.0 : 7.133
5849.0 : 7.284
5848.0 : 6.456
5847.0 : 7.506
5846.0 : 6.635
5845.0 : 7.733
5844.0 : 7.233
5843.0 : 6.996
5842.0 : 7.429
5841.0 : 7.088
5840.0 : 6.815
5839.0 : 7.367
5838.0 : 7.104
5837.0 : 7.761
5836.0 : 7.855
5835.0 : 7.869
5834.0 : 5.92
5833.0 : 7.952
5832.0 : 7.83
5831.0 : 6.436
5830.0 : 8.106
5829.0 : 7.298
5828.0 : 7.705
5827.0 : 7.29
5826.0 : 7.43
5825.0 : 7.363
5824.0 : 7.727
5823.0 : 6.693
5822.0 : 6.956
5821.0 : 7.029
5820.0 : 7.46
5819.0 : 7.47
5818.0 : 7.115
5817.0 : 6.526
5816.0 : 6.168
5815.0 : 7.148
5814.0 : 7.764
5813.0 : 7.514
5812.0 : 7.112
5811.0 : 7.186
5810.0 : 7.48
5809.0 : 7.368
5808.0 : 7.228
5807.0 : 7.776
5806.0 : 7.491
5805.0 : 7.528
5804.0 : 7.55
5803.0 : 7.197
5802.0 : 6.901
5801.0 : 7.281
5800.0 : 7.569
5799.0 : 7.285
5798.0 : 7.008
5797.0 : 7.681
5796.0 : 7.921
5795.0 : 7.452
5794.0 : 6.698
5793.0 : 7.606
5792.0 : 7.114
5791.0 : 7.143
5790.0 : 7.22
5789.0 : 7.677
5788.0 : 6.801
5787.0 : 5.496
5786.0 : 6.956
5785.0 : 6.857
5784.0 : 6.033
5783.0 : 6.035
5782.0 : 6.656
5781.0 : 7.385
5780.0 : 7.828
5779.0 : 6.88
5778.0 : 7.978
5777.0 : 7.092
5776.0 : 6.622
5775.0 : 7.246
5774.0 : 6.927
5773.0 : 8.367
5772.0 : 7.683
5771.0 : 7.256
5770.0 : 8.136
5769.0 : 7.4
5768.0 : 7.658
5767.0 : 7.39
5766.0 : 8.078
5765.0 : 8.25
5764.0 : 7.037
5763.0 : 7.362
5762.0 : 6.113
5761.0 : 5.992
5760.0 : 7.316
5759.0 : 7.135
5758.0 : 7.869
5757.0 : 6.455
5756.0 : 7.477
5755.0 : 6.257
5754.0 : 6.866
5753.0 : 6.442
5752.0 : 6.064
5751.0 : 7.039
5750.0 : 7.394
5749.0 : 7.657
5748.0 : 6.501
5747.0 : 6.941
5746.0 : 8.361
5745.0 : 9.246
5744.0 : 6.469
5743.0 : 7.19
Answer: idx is 0.06 mag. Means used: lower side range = 7.27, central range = 6.82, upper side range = 7.14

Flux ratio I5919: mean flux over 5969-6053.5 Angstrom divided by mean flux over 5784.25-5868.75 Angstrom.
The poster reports 0.97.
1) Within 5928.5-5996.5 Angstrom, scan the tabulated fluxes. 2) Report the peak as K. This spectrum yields 7.997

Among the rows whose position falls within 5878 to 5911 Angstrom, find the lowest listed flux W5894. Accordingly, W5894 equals 4.372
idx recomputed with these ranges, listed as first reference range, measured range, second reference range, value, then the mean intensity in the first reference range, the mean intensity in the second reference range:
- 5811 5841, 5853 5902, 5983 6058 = 0.11 mag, 7.26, 6.97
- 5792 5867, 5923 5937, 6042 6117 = 0.04 mag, 7.22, 7.01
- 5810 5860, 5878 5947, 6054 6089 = 0.10 mag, 7.24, 7.18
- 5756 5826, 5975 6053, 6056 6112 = 0.01 mag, 7.22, 6.99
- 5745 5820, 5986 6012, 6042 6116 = 0.01 mag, 7.2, 7.01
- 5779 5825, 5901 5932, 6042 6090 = 0.06 mag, 7.16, 7.11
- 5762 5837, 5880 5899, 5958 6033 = 0.21 mag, 7.27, 6.86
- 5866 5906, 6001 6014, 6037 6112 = -0.07 mag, 6.35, 7.04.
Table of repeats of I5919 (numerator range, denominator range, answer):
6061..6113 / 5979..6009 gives 1.01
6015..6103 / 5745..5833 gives 0.97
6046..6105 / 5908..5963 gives 1.03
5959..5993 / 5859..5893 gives 1.04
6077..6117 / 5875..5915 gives 1.08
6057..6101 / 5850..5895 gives 1.07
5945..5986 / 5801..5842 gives 0.92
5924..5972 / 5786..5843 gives 0.94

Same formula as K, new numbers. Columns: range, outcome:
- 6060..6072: 8.723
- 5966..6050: 8.904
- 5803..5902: 8.106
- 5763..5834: 8.367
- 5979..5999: 7.941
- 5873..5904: 7.705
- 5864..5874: 7.593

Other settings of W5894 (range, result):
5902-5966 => 5.544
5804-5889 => 4.718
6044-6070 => 5.505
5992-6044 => 5.365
